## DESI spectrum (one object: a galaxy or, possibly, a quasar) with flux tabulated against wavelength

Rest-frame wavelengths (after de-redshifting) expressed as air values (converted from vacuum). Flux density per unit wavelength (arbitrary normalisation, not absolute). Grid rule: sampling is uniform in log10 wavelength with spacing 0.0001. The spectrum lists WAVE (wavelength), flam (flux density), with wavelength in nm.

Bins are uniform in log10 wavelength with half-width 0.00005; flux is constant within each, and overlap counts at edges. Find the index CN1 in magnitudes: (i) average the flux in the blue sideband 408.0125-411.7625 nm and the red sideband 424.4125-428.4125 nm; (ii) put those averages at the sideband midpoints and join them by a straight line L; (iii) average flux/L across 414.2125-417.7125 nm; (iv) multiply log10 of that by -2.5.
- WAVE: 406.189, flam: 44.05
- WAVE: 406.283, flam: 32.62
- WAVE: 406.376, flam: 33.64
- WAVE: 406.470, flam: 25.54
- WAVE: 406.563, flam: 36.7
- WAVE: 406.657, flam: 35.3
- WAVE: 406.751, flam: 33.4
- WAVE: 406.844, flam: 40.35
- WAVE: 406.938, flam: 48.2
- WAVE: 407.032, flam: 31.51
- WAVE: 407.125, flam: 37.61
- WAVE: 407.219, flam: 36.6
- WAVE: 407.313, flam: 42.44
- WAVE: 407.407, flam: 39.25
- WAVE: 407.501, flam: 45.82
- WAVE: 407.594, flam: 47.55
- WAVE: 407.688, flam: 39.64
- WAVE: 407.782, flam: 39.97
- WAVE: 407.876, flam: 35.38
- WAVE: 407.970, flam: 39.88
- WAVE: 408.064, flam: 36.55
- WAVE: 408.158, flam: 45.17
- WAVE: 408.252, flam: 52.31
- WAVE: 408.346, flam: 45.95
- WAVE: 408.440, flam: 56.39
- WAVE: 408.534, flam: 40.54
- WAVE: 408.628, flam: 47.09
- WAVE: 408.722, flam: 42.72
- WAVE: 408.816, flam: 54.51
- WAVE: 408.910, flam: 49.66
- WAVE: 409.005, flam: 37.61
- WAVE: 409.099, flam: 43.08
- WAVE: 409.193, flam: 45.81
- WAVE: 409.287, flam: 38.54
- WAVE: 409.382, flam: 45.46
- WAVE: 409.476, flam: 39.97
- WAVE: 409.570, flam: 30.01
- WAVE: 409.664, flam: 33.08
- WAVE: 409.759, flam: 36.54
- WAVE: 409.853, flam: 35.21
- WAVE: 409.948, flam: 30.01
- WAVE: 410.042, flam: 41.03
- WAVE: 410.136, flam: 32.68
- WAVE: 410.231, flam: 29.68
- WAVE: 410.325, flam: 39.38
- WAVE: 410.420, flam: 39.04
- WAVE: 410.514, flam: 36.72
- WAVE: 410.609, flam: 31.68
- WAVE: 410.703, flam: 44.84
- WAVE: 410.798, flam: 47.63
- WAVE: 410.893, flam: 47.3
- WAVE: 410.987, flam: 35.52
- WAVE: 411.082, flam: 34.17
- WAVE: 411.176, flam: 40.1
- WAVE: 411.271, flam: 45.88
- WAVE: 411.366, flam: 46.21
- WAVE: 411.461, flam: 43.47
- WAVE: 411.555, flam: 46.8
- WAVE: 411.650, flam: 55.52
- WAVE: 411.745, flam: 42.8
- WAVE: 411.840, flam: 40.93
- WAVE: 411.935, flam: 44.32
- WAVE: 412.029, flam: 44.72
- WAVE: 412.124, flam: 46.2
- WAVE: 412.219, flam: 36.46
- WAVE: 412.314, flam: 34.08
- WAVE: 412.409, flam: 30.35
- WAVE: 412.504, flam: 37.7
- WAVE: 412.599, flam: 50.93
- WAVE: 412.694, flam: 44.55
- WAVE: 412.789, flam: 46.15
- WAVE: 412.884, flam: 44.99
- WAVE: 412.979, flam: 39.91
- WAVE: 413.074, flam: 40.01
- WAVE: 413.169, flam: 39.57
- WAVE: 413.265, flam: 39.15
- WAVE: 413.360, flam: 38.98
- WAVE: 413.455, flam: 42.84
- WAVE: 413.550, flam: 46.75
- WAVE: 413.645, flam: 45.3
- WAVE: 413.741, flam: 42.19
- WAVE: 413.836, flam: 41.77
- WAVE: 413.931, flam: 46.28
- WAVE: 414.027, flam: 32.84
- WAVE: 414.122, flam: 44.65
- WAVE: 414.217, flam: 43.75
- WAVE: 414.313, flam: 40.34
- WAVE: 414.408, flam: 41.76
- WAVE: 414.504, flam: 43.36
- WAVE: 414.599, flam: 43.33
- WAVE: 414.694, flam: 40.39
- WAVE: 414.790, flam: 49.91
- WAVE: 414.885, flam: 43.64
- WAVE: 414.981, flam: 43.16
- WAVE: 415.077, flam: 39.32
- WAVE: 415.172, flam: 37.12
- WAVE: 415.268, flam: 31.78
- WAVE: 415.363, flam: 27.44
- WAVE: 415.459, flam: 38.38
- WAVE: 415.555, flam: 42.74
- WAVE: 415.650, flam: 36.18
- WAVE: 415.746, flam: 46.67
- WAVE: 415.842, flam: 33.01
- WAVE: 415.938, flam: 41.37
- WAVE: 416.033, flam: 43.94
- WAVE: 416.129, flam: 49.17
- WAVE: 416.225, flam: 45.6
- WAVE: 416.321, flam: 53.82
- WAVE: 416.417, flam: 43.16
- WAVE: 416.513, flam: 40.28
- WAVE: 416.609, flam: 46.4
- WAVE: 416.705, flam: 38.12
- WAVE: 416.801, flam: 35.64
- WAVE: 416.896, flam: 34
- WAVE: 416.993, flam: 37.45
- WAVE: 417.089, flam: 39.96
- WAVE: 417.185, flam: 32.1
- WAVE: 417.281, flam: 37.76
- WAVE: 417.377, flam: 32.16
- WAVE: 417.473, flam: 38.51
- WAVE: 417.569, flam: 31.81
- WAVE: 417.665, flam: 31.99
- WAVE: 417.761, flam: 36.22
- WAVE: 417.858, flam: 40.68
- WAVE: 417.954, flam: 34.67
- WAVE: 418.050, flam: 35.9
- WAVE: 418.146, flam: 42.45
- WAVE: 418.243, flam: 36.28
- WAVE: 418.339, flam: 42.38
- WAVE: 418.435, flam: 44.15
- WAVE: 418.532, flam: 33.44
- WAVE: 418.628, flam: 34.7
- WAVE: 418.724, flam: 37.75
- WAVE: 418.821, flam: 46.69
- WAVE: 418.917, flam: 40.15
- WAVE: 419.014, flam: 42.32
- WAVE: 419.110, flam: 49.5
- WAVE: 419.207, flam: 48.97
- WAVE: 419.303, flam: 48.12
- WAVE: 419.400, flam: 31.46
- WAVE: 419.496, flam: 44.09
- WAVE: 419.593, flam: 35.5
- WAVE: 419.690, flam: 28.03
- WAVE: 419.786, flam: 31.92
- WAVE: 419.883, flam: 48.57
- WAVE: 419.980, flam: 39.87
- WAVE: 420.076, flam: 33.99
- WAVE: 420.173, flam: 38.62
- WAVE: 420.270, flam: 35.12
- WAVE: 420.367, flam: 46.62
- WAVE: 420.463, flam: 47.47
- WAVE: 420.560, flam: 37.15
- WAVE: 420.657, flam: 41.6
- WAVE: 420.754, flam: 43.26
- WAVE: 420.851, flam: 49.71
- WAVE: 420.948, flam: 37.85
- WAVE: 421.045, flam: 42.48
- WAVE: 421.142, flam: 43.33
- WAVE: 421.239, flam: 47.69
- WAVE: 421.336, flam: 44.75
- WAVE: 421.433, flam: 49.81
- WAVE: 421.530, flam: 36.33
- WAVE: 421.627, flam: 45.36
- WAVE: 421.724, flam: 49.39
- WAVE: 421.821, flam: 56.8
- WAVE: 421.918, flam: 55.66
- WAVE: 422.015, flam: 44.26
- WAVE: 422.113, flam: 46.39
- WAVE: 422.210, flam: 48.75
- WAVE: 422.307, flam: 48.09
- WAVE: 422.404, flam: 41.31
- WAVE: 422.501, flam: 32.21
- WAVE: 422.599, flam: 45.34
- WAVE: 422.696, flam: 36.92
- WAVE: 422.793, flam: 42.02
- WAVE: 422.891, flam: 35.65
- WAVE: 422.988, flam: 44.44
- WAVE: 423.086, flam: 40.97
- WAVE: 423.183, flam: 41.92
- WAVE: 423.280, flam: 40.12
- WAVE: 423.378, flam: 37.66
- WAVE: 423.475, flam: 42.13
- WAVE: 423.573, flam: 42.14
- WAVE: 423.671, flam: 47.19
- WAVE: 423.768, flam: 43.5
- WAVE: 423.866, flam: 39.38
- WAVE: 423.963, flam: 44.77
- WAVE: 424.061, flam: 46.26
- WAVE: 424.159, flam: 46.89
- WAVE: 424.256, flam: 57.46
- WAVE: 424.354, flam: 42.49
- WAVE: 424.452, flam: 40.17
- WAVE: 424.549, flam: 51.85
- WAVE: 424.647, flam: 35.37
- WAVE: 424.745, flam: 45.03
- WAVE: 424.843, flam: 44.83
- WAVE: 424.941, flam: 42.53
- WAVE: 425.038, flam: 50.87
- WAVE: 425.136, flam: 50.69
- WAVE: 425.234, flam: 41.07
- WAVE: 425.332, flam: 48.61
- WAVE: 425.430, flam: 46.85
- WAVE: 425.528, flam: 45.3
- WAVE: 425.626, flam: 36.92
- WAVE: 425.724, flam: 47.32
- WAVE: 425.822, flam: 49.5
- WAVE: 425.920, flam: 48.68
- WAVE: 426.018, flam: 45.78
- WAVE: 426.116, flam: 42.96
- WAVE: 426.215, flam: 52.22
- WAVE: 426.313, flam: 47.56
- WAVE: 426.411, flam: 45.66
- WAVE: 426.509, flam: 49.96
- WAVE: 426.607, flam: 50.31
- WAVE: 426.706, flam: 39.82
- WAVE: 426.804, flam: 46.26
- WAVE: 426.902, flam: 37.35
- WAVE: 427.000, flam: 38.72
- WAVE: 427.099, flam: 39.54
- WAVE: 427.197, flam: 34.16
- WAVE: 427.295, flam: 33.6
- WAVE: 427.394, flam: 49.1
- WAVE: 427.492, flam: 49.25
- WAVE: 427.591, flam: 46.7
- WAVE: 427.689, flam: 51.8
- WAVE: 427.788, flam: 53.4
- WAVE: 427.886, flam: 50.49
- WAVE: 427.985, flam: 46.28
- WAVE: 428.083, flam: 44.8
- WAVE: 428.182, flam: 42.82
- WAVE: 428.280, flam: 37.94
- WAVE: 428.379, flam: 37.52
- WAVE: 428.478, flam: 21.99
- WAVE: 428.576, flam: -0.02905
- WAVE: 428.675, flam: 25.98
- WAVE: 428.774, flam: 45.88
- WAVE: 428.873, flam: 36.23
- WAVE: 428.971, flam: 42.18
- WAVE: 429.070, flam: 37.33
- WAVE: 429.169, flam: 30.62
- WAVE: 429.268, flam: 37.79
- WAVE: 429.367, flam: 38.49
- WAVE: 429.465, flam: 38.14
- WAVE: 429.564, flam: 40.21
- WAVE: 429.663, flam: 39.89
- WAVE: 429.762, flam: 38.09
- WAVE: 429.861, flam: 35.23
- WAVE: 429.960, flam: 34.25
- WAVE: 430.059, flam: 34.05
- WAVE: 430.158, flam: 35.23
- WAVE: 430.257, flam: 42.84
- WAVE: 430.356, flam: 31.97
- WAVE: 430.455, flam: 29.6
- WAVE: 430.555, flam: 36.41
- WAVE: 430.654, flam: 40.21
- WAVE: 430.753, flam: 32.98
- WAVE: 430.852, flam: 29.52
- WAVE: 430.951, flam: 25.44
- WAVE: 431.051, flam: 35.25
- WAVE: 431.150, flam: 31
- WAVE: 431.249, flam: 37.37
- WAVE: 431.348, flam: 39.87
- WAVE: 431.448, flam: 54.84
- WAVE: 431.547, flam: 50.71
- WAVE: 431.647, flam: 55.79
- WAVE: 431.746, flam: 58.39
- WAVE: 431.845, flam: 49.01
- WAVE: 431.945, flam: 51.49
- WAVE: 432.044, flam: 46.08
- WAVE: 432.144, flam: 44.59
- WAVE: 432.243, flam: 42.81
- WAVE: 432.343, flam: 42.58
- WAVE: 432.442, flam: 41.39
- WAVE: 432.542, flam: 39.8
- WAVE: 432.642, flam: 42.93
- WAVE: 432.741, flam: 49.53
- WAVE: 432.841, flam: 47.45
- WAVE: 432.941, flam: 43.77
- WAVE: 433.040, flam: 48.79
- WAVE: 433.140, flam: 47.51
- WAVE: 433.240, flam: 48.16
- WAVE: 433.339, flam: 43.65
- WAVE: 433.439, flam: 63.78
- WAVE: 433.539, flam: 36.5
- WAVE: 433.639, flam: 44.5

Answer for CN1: 0.079 mag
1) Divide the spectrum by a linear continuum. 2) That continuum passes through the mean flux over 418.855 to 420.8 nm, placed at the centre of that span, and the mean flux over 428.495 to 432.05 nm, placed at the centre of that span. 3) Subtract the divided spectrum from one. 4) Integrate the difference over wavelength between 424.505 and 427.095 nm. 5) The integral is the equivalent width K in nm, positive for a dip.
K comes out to -0.420 nm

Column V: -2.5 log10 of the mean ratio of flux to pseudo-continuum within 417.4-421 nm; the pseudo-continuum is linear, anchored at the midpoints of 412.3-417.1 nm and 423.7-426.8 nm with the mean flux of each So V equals 0.09 mag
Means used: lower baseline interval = 41.2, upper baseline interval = 45.8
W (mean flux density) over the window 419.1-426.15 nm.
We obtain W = 43.6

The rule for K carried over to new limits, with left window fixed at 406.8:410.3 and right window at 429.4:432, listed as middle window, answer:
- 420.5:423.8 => -0.29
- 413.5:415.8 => -0.04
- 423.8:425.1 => -0.17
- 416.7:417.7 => 0.12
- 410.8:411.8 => -0.08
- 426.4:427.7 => -0.12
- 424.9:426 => -0.18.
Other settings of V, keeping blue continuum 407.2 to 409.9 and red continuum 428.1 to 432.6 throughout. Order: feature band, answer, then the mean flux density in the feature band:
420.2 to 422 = -0.13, 44.9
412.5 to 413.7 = -0.04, 43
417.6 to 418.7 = 0.08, 37.5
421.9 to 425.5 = -0.12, 44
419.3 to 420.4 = 0.06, 38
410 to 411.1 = 0.09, 38.4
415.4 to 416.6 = -0.05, 42.8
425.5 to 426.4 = -0.18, 46.2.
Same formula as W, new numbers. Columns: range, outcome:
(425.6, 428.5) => 44.2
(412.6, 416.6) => 42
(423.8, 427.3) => 44.8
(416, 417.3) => 41.3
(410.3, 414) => 42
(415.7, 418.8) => 39.2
